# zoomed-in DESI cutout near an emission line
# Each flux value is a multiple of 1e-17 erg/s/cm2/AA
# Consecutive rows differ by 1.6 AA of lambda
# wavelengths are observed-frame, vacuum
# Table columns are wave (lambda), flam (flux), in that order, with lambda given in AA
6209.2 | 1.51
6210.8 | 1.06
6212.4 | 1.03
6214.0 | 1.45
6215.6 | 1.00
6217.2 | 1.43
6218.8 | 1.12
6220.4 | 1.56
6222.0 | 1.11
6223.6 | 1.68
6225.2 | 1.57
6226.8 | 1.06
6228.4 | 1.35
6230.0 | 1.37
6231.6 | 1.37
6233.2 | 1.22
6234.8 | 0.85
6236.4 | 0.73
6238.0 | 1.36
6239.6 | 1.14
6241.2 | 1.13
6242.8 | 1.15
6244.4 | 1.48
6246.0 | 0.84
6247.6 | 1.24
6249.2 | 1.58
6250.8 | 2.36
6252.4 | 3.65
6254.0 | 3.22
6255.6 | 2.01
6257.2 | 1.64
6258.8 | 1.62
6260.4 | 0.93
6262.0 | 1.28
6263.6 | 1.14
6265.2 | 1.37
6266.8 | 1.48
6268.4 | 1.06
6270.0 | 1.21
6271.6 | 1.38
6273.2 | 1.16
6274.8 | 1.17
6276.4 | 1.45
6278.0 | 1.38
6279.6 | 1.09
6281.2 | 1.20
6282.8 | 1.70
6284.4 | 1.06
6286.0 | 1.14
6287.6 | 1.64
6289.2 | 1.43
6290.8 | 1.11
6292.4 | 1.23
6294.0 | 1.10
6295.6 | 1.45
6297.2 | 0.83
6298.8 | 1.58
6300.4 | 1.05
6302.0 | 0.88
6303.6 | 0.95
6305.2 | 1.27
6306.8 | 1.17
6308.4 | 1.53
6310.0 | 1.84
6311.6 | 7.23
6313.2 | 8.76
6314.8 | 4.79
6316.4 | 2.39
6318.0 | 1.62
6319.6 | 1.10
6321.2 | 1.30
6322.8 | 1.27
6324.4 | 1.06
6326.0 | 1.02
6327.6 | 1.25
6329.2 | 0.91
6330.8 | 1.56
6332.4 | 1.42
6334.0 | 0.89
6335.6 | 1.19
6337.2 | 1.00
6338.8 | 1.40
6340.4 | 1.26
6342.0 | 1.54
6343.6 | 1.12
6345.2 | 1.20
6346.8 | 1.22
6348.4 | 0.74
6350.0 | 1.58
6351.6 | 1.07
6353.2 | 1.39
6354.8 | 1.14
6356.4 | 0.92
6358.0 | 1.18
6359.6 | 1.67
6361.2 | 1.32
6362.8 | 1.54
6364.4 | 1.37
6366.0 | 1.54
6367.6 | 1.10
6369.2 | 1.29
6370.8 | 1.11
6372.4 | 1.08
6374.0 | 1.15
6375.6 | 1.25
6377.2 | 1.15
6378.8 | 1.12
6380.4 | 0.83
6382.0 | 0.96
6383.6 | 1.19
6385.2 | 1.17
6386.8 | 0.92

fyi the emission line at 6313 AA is [O III]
